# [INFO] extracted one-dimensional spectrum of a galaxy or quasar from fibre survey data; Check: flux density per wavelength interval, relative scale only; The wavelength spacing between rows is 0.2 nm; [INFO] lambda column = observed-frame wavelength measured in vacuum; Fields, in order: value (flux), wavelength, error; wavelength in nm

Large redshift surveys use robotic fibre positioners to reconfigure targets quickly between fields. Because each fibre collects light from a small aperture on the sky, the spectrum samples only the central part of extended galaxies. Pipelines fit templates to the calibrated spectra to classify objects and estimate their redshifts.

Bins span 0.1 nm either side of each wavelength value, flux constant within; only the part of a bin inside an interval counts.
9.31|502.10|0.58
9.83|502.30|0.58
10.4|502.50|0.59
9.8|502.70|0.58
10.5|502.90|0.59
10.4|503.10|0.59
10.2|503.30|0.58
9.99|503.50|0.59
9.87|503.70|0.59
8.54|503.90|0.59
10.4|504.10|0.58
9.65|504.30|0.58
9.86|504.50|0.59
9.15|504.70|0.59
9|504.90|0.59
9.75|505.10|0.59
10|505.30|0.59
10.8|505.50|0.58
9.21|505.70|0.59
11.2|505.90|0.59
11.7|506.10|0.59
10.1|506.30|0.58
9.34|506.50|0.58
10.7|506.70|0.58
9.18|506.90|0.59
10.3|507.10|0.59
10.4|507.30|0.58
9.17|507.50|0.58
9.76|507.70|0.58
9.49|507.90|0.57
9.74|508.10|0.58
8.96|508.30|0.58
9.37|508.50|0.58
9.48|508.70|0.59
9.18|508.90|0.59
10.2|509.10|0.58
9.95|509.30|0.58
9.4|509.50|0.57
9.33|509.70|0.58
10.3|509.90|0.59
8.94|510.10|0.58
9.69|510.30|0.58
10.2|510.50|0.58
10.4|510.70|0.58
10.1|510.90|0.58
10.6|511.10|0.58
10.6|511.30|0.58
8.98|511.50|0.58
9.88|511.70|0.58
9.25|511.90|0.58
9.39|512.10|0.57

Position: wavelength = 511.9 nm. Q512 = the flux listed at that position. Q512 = 9.25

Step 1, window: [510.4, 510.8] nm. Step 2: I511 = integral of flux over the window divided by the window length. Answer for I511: 10.3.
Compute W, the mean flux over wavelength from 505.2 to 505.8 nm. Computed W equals 10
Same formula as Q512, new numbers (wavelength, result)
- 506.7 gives 10.7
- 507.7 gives 9.76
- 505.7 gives 9.21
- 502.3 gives 9.83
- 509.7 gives 9.33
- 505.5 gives 10.8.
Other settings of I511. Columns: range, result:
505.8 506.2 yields 11.4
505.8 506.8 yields 10.6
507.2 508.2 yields 9.71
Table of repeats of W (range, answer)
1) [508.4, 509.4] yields 9.64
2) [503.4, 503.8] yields 9.93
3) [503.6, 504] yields 9.2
